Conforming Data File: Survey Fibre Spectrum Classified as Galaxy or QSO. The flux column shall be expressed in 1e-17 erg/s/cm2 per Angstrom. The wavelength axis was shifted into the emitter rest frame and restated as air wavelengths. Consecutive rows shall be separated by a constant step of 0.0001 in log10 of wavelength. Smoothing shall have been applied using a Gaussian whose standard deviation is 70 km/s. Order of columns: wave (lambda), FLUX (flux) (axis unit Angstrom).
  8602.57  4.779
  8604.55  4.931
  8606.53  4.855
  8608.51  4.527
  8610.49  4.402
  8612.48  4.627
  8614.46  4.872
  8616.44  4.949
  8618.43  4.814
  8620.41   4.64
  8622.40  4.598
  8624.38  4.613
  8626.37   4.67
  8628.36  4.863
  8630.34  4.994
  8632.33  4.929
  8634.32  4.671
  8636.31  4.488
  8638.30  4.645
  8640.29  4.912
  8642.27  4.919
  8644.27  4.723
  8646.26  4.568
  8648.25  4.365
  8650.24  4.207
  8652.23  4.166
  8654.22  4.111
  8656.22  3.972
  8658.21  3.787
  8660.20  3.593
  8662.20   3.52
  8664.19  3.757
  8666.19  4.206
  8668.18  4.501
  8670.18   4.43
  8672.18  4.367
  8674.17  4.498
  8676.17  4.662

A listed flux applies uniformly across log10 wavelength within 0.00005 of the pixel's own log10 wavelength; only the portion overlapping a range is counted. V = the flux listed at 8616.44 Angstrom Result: 4.949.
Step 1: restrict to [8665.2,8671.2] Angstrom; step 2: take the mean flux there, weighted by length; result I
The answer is 4.38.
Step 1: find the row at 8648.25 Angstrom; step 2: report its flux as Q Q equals 4.365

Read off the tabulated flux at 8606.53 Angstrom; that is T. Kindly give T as 4.855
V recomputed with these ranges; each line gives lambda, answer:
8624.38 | 4.613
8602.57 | 4.779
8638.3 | 4.645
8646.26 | 4.568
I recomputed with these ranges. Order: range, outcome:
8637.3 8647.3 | 4.75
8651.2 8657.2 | 4.08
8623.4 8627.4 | 4.63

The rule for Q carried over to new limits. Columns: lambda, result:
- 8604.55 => 4.931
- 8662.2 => 3.52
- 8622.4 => 4.598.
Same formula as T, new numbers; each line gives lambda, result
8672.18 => 4.367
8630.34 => 4.994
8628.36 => 4.863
